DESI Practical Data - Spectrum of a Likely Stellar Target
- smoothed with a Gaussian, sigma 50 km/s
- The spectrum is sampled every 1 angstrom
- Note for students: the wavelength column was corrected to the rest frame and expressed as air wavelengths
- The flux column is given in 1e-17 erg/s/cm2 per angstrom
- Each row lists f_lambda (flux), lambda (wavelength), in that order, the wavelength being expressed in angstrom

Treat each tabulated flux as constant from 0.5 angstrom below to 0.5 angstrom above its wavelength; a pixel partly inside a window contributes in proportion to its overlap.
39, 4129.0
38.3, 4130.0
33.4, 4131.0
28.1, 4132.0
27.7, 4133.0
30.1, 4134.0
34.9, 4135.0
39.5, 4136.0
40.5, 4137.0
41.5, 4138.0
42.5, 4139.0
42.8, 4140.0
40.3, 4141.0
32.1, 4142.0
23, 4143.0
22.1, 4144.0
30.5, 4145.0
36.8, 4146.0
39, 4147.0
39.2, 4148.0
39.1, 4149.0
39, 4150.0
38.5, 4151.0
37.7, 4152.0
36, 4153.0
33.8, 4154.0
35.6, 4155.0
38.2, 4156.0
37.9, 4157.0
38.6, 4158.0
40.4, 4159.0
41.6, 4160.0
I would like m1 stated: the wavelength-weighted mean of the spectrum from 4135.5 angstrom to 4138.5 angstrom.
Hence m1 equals 40.5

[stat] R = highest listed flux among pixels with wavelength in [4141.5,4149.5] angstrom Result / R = 39.2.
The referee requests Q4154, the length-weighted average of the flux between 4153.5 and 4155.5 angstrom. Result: 34.7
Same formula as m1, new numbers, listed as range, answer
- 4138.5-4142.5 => 39.4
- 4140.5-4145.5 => 29.6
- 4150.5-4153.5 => 37.4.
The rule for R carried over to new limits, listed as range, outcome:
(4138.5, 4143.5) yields 42.8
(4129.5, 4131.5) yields 38.3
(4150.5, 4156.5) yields 38.5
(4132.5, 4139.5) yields 42.5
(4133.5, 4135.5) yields 34.9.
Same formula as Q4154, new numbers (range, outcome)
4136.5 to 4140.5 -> 41.8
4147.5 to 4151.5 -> 39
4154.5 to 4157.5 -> 37.2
